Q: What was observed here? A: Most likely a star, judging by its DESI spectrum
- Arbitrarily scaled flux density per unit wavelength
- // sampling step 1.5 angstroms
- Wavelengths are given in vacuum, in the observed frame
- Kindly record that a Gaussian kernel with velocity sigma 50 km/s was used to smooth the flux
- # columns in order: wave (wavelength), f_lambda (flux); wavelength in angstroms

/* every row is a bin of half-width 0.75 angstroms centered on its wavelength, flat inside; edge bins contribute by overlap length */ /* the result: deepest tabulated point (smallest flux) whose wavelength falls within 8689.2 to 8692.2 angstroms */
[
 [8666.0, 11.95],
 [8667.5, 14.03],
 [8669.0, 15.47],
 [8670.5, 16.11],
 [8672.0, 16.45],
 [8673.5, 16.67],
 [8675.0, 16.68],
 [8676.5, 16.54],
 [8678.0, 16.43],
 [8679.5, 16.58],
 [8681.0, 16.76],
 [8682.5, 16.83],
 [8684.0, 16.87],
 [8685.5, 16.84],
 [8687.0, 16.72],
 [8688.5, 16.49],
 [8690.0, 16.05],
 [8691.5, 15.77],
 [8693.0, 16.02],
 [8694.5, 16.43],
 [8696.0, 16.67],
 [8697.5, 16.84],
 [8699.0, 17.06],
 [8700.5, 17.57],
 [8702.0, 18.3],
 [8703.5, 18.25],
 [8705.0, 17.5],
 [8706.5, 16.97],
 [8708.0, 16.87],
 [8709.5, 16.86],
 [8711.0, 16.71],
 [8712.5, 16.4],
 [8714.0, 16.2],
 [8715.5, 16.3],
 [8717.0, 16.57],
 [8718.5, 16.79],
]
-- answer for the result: 15.77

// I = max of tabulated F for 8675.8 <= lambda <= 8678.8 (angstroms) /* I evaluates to 16.54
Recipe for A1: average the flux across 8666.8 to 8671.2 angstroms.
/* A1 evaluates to 15.2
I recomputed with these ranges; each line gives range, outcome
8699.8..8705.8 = 18.3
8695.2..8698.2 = 16.84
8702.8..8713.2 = 18.25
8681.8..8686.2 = 16.87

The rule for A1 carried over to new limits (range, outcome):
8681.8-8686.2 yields 16.8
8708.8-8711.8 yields 16.8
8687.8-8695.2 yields 16.1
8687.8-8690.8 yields 16.3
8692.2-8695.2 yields 16.2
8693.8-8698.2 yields 16.6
